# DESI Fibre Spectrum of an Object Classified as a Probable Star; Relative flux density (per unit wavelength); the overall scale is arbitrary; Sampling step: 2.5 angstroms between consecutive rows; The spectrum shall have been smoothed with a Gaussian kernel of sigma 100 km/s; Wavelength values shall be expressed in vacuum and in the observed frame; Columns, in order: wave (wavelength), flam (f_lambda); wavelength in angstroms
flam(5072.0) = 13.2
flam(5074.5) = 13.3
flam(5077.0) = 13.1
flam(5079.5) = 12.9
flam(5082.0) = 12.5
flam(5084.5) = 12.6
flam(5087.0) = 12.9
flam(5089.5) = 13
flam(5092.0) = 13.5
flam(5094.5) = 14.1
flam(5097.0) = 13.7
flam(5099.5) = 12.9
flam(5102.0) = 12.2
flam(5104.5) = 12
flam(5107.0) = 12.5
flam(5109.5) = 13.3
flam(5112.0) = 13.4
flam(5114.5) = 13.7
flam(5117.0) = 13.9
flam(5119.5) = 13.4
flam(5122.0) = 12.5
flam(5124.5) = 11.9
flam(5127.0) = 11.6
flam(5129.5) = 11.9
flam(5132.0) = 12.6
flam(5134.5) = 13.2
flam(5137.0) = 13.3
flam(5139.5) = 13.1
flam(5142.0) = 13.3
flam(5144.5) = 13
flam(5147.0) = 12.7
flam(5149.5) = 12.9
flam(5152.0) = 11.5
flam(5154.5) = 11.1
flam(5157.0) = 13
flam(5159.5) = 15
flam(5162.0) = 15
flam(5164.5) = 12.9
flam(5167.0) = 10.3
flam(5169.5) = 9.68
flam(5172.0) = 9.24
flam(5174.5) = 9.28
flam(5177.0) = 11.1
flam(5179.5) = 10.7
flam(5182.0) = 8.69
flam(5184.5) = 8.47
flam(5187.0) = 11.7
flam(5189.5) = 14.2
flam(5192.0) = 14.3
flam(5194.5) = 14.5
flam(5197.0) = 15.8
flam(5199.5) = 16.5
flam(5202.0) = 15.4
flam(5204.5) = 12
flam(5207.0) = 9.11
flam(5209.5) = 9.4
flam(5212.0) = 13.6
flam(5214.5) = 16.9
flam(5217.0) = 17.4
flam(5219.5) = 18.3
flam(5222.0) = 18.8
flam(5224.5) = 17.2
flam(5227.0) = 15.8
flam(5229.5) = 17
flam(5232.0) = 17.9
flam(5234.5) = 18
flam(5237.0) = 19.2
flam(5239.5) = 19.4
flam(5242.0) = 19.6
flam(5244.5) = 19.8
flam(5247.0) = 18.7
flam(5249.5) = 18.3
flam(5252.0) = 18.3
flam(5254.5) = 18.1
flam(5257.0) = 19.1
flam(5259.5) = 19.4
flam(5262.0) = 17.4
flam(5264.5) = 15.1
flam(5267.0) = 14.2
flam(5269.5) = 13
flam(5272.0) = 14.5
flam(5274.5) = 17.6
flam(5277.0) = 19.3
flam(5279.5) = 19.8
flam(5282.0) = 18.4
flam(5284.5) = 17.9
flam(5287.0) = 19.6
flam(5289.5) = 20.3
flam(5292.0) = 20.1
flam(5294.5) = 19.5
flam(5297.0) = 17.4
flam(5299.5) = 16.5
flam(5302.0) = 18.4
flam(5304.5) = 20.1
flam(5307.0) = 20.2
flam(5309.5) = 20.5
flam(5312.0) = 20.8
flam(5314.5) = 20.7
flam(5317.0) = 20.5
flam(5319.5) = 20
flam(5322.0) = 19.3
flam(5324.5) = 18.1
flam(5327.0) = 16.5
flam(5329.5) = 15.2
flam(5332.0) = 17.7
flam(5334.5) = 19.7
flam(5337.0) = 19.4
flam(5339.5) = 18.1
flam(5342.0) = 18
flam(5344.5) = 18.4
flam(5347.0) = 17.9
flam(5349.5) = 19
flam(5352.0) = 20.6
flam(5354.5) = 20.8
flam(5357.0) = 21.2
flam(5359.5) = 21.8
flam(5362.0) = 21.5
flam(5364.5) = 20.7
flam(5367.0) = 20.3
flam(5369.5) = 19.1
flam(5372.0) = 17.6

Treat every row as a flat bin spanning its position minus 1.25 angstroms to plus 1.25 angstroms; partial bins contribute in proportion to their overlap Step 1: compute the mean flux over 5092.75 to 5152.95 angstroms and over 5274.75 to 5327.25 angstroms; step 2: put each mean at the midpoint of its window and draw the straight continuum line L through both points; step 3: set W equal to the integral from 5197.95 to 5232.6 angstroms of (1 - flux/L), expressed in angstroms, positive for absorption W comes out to 1.87 angstroms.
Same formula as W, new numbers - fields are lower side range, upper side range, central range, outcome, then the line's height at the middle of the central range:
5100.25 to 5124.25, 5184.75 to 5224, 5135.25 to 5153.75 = 0.9 angstroms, 13.5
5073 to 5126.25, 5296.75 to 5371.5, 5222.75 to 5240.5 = -1.3 angstroms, 16.5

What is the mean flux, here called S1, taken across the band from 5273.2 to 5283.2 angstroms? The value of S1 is 18.8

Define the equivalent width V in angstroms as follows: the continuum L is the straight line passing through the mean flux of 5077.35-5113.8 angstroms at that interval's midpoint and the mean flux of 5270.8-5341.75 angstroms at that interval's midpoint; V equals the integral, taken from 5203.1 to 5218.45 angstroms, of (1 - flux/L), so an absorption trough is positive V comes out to 2.9 angstroms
